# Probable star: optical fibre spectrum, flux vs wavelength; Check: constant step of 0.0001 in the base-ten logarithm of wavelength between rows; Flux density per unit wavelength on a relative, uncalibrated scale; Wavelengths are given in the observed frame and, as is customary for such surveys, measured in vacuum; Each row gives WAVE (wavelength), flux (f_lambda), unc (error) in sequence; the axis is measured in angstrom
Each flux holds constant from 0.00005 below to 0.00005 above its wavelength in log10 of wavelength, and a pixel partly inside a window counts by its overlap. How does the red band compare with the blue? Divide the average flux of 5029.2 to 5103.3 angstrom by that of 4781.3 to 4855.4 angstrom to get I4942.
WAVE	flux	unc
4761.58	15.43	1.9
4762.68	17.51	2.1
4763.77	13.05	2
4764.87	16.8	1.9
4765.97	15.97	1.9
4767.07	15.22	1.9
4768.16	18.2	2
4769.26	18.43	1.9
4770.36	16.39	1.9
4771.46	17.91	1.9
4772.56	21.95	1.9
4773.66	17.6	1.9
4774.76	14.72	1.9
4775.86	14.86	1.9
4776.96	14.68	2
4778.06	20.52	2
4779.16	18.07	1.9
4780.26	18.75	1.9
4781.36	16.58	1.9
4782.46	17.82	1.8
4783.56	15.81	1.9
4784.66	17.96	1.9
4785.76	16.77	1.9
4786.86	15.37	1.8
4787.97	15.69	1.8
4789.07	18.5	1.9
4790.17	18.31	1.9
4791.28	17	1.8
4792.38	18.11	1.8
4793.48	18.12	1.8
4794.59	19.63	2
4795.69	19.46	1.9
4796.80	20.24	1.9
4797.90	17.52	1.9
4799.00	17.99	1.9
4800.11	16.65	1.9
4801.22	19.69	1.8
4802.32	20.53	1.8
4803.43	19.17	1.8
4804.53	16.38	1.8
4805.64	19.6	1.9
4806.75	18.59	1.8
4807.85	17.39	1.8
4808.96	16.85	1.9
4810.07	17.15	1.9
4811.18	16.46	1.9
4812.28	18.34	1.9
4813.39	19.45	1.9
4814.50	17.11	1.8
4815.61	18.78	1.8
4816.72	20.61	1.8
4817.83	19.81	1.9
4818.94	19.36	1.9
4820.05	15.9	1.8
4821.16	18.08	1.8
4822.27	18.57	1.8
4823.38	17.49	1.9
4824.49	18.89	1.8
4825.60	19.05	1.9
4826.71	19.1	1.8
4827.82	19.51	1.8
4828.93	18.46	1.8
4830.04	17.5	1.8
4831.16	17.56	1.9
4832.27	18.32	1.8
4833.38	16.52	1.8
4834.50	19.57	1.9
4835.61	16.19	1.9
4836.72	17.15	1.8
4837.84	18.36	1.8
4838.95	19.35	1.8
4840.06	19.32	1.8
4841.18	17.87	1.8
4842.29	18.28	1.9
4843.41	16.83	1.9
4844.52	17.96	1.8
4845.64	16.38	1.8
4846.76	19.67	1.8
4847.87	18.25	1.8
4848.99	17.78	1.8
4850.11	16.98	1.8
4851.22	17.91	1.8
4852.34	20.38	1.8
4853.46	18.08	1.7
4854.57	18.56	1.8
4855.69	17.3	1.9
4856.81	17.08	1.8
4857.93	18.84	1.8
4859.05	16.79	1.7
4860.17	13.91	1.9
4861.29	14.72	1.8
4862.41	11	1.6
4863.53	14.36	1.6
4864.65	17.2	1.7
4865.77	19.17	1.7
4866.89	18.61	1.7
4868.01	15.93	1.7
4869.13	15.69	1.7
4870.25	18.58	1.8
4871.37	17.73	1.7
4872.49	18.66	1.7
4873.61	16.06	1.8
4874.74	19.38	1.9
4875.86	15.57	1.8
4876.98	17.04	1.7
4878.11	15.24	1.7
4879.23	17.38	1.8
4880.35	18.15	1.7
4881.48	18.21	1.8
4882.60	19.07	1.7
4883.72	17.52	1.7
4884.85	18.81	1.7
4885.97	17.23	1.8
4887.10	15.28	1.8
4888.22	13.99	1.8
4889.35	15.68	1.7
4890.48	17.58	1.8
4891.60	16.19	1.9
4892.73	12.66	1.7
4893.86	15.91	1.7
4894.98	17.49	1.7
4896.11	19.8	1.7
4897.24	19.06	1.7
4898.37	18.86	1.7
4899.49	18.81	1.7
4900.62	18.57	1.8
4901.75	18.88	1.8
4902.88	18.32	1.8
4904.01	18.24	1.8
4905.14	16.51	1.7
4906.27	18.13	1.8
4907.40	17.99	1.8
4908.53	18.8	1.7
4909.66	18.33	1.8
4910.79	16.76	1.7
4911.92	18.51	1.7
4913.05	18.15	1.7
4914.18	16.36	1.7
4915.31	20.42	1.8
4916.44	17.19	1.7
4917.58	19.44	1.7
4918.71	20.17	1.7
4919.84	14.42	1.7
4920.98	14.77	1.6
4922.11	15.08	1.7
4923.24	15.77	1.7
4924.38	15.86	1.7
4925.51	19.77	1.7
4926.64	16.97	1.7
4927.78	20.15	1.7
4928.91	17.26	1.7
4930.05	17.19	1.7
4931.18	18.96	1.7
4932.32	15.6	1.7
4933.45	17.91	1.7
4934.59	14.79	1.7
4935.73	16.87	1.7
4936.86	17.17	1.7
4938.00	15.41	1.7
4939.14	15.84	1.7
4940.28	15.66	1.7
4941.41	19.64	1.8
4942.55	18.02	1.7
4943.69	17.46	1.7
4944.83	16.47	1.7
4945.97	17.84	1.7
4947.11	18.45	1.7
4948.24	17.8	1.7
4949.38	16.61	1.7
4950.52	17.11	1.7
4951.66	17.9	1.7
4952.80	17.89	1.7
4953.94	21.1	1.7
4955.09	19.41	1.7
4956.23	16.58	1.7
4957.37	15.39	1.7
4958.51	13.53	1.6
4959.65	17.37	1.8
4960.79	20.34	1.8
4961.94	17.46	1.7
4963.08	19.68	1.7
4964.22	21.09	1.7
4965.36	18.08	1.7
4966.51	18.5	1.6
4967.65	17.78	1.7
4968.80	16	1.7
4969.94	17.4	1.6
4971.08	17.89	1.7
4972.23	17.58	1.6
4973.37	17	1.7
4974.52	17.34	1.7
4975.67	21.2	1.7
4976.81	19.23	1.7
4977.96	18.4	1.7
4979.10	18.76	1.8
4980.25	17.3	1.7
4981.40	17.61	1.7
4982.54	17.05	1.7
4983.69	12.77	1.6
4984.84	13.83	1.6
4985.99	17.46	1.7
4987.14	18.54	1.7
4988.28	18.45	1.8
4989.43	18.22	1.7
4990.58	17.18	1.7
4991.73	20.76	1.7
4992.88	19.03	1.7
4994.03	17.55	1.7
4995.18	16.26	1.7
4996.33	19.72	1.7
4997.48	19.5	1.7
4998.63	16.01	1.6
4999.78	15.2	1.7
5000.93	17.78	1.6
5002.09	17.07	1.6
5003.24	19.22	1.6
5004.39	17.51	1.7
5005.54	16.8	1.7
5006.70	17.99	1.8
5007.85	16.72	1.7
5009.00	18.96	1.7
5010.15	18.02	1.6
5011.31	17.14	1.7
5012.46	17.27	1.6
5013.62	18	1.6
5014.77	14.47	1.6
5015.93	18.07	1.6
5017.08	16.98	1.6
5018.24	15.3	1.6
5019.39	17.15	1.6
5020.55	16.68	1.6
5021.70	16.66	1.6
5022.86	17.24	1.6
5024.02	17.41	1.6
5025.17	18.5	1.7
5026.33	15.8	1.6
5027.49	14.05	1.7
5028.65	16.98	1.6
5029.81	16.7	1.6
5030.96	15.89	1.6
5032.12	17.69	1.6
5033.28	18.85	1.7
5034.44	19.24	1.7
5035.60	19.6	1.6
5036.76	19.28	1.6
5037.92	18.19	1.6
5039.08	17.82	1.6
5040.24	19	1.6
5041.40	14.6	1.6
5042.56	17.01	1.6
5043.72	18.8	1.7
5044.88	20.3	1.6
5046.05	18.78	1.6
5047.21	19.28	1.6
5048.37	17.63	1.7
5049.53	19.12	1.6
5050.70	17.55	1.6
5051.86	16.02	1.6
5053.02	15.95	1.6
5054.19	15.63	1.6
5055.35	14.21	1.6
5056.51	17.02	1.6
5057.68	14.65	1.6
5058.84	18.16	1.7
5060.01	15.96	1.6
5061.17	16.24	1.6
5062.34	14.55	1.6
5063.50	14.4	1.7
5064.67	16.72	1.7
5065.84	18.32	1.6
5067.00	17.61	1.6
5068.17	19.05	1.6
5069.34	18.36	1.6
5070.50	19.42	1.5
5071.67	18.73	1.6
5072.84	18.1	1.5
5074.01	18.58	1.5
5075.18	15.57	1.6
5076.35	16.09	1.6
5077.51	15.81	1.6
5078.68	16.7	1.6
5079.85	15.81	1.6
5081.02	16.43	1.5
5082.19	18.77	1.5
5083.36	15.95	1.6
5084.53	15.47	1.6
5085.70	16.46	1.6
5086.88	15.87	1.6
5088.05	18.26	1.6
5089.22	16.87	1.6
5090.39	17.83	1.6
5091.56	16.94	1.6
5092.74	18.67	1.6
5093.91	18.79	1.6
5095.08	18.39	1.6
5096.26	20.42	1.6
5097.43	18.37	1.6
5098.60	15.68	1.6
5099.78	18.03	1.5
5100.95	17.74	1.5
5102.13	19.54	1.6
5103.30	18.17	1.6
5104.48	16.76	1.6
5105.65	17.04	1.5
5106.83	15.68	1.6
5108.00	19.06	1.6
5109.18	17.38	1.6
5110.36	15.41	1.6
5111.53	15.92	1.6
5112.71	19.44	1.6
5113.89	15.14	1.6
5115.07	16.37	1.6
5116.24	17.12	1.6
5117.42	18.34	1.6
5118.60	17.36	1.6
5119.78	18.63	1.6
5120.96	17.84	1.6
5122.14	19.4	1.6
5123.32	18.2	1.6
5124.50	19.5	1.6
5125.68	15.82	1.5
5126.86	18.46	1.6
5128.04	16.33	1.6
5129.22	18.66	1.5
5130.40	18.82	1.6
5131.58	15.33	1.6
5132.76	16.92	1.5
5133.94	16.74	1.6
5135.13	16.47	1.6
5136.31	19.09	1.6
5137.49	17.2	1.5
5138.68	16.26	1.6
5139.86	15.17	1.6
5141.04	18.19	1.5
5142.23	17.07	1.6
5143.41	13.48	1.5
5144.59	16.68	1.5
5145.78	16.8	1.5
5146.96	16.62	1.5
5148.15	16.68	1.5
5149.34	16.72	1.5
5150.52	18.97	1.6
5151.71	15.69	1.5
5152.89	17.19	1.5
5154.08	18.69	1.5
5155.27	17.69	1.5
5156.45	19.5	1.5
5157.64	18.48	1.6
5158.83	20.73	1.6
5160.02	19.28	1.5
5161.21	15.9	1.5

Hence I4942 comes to 0.96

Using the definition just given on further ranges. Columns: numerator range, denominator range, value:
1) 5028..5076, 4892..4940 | 1.00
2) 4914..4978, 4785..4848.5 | 0.97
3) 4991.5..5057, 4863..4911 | 1.00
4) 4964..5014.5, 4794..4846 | 0.97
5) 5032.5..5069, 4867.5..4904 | 1.01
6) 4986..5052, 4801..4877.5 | 0.99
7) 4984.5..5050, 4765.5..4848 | 0.98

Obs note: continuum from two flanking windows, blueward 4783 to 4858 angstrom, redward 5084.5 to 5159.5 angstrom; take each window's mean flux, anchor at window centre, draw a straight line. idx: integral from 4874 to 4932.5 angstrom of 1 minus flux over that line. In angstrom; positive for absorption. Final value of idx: 1.5 angstrom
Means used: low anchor 18.1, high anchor 17.5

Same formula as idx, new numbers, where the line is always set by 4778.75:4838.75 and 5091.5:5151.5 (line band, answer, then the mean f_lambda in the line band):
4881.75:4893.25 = 0.9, 16.5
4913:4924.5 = 0.5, 17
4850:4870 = 1.3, 16.8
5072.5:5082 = 0.4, 16.7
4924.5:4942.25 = 0.6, 17.3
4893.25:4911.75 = -0.3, 18.1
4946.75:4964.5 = -0.2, 17.9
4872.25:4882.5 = 0.3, 17.3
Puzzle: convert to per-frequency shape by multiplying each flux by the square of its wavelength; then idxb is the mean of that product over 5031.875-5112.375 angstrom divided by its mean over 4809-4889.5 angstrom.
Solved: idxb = 1.08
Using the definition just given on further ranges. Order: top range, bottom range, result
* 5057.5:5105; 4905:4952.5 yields 1.06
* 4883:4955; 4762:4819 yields 1.04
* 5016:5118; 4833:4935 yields 1.07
